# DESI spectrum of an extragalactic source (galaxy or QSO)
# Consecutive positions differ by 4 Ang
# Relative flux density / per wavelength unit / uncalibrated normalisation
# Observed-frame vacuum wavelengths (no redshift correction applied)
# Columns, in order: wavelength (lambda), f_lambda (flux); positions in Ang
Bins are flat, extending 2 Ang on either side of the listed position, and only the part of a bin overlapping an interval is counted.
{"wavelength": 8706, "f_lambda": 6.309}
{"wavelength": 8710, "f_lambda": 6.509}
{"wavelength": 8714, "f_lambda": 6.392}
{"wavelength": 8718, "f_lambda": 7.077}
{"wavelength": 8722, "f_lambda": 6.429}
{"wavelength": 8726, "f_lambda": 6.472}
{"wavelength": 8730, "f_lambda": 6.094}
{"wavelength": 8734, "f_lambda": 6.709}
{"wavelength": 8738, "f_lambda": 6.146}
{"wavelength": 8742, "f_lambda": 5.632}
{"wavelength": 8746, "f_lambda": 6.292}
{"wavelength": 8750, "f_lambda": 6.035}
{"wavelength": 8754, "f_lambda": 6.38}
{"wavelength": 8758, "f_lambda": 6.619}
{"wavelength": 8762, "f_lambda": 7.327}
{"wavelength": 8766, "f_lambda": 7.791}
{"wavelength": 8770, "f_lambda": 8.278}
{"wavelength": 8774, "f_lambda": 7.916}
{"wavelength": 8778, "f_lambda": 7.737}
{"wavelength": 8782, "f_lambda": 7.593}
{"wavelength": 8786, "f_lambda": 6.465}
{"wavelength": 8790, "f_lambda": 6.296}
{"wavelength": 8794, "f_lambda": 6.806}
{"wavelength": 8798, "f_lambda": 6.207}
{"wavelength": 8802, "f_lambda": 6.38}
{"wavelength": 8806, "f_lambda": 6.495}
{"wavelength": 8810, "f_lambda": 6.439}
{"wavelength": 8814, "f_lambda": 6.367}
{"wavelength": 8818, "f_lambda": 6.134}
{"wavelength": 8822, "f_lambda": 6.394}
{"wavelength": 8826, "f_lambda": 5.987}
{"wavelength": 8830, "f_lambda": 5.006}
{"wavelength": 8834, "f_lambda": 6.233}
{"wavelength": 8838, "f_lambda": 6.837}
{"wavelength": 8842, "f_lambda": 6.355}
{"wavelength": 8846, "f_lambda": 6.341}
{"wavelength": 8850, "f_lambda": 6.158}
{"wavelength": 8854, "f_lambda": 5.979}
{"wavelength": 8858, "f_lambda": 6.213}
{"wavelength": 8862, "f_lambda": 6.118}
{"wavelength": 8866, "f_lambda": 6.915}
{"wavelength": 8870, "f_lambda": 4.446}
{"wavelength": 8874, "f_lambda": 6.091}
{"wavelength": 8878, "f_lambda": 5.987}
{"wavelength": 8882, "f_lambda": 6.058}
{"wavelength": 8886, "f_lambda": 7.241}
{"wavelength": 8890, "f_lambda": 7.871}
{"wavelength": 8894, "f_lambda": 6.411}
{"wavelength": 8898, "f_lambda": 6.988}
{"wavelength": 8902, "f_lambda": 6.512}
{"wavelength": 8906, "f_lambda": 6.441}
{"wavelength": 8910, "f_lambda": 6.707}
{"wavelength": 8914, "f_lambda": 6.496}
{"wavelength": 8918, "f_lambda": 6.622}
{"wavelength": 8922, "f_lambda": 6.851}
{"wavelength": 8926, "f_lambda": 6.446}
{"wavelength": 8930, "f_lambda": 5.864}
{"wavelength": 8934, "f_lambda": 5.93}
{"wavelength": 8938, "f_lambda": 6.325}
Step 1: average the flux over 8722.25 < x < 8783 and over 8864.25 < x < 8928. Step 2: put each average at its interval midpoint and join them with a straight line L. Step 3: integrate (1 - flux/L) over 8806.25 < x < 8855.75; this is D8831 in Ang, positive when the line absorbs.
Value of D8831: 3.4 Ang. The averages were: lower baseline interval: 6.84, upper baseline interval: 6.5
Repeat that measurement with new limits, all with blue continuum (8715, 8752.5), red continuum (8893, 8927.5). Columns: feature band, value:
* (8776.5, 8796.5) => -1.66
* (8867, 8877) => 1.60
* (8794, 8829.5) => 0.98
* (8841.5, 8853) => 0.46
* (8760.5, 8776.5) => -3.66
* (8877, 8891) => -0.42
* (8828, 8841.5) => 0.89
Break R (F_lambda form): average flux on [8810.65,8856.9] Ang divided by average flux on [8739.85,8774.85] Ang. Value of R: 0.90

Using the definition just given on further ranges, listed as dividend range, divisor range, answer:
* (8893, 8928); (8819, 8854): 1.07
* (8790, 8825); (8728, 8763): 1.01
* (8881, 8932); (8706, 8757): 1.05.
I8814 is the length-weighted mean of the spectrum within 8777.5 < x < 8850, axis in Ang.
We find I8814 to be 6.41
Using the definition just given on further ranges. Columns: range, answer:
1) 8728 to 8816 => 6.73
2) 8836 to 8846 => 6.54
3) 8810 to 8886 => 6.13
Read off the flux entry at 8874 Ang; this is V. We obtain 6.091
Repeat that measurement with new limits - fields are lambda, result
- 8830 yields 5.006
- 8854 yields 5.979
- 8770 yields 8.278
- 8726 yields 6.472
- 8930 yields 5.864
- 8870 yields 4.446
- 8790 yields 6.296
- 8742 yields 5.632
